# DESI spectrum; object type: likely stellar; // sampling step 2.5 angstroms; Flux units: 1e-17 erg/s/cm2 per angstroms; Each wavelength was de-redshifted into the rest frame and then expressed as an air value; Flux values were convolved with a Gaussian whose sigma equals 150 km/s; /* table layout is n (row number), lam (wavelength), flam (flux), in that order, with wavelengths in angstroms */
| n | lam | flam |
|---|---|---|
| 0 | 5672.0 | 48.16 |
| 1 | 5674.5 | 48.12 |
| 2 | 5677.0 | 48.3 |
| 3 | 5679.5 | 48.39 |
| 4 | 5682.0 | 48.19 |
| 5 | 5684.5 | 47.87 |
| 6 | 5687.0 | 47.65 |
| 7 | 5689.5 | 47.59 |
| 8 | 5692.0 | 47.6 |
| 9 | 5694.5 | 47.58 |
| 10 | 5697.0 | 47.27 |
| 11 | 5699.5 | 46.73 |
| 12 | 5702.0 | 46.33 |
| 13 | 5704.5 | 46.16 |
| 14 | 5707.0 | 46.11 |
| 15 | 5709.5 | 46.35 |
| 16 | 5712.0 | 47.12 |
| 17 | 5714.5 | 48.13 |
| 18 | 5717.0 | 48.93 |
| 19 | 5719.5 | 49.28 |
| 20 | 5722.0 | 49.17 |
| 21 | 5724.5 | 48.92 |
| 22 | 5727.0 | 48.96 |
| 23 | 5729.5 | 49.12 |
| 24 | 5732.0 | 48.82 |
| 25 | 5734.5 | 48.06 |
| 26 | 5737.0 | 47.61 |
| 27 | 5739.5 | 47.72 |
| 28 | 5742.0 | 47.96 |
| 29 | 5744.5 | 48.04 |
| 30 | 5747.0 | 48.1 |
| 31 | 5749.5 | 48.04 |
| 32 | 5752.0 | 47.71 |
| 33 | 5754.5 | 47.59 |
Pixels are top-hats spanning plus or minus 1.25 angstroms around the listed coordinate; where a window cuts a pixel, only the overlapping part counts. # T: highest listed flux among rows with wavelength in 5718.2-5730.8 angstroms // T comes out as 49.28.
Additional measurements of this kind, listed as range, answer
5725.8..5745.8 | 49.12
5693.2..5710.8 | 47.58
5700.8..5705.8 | 46.33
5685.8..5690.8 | 47.65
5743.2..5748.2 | 48.1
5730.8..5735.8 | 48.82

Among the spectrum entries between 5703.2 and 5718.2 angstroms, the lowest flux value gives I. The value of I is 46.11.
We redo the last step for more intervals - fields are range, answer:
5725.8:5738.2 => 47.61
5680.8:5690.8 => 47.59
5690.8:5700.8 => 46.73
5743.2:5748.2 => 48.04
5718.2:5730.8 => 48.92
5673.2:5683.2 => 48.12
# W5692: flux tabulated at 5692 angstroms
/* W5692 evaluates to 47.6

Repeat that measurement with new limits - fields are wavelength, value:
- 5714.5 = 48.13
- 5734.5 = 48.06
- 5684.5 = 47.87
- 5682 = 48.19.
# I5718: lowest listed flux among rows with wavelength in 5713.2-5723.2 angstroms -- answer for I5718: 48.13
